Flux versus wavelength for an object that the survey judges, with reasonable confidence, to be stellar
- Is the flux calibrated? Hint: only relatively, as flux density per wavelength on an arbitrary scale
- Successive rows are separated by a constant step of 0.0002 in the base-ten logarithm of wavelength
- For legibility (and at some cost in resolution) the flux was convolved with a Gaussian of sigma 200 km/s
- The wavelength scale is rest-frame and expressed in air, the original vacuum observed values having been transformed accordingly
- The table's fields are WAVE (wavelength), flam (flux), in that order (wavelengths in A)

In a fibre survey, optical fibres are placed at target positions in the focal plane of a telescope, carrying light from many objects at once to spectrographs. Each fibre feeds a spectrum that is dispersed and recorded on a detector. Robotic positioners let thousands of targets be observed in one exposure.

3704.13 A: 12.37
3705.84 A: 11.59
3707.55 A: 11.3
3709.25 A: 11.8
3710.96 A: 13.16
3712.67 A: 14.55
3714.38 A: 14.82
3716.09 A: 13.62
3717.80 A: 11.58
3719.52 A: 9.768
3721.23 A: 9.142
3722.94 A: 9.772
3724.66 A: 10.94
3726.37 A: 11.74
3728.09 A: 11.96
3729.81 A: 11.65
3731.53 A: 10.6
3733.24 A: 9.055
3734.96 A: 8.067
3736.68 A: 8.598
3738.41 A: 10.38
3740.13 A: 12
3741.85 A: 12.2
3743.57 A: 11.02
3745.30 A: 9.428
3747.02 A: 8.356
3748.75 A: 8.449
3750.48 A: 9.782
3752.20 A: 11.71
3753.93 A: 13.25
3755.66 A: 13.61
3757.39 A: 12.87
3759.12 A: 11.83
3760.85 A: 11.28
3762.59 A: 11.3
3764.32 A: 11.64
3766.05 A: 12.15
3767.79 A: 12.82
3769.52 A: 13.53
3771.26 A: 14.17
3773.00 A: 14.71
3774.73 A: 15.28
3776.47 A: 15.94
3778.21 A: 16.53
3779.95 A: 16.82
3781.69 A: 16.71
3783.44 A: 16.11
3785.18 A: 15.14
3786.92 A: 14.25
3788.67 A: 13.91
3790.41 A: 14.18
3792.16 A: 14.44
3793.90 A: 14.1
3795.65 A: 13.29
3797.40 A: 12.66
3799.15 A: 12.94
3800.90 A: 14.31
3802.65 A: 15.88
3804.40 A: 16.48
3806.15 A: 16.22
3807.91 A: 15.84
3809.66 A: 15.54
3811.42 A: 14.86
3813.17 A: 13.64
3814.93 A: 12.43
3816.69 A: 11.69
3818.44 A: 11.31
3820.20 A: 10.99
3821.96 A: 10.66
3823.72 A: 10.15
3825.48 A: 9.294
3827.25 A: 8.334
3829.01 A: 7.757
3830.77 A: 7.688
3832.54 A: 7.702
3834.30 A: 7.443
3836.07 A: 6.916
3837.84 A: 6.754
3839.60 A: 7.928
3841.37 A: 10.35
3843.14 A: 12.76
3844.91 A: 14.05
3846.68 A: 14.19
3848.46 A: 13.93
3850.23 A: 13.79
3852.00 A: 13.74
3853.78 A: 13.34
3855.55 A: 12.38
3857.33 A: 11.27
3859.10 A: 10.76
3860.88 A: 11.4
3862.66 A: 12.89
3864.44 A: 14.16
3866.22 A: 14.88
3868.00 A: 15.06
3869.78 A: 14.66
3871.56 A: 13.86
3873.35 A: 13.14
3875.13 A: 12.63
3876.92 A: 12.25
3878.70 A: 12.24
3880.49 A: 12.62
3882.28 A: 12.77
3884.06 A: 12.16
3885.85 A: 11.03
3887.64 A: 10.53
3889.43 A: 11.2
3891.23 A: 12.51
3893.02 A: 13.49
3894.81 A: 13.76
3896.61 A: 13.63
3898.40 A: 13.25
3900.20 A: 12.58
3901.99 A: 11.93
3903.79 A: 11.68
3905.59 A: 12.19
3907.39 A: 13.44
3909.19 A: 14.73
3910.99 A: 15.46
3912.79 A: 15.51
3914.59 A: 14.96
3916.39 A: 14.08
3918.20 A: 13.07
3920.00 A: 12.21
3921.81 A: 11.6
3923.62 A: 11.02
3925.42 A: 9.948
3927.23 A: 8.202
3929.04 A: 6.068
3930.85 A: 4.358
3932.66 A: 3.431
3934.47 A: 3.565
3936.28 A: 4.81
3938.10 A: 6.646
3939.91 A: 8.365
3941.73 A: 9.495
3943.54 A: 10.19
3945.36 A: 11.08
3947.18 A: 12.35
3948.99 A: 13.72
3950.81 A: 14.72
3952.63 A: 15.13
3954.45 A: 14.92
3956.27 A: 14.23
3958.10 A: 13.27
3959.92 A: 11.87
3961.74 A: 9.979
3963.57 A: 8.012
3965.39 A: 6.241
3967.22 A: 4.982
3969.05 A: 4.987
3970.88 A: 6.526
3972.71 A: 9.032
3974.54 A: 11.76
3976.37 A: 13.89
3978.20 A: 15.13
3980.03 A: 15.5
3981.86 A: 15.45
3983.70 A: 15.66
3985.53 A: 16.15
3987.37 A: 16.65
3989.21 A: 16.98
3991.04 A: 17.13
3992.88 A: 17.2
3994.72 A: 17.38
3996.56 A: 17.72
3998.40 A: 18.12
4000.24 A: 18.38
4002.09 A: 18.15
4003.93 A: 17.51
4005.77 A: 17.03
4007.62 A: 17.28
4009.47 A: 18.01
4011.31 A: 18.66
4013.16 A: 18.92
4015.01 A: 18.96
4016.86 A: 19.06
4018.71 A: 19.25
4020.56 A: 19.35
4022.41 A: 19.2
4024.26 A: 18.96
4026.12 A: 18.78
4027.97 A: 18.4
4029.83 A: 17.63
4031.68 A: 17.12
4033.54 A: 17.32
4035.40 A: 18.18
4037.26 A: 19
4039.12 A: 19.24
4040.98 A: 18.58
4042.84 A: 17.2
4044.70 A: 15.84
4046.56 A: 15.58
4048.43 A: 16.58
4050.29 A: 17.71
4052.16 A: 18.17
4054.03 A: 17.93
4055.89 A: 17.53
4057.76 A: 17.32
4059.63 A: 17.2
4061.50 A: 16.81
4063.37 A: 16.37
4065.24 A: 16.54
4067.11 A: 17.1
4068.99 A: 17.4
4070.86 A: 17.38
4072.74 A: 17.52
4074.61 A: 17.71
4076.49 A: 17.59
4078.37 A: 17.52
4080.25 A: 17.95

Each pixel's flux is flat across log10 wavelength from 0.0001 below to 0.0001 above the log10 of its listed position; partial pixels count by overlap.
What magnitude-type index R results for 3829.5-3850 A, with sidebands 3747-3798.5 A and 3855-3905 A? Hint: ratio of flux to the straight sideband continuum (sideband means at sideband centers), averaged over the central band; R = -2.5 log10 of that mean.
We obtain 0.27 mag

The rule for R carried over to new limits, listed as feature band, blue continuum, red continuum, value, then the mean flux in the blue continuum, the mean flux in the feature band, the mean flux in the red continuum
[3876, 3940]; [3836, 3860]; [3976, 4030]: 0.23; 11.7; 11.2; 17.6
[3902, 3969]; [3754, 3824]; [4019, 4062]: 0.45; 13.8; 10.6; 17.8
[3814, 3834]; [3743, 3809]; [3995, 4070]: 0.42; 13.5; 9.76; 17.8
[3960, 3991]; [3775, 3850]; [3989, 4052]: 0.38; 12.7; 11.9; 18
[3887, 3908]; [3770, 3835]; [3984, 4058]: 0.21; 13.2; 12.5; 17.8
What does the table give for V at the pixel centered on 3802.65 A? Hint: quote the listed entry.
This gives 15.88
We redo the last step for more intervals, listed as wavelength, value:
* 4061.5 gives 16.81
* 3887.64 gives 10.53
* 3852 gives 13.74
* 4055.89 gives 17.53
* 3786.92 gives 14.25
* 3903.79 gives 11.68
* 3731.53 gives 10.6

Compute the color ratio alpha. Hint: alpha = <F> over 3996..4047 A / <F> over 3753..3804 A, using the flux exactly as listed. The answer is 1.30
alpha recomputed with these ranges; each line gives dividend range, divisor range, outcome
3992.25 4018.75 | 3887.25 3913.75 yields 1.38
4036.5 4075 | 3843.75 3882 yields 1.32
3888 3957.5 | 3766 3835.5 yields 0.87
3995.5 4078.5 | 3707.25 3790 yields 1.45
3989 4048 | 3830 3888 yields 1.52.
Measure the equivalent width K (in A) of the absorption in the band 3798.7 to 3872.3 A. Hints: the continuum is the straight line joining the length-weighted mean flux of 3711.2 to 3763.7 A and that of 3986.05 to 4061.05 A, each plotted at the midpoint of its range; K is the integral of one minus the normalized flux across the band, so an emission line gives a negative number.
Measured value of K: 7.0 A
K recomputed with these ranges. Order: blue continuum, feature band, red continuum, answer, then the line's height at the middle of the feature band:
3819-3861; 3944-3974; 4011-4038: 9.5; 15.7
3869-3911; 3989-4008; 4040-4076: -2.4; 15.6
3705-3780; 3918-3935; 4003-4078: 7.9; 15.5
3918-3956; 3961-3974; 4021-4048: 5.4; 12.3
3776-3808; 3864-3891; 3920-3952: -3.3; 11.4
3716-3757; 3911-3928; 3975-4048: 3.0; 15.2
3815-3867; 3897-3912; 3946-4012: -0.9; 12.4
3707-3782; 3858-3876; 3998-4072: 1.4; 14.5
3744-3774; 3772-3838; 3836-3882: -4.5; 12.1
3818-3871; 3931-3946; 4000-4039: 8.1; 15.1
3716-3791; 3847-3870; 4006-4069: 1.7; 14.3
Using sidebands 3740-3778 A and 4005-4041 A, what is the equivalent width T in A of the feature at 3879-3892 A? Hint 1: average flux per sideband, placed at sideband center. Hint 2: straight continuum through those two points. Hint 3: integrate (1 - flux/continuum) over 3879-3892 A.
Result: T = 2.9 A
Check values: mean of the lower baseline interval 12.2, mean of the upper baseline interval 18.4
